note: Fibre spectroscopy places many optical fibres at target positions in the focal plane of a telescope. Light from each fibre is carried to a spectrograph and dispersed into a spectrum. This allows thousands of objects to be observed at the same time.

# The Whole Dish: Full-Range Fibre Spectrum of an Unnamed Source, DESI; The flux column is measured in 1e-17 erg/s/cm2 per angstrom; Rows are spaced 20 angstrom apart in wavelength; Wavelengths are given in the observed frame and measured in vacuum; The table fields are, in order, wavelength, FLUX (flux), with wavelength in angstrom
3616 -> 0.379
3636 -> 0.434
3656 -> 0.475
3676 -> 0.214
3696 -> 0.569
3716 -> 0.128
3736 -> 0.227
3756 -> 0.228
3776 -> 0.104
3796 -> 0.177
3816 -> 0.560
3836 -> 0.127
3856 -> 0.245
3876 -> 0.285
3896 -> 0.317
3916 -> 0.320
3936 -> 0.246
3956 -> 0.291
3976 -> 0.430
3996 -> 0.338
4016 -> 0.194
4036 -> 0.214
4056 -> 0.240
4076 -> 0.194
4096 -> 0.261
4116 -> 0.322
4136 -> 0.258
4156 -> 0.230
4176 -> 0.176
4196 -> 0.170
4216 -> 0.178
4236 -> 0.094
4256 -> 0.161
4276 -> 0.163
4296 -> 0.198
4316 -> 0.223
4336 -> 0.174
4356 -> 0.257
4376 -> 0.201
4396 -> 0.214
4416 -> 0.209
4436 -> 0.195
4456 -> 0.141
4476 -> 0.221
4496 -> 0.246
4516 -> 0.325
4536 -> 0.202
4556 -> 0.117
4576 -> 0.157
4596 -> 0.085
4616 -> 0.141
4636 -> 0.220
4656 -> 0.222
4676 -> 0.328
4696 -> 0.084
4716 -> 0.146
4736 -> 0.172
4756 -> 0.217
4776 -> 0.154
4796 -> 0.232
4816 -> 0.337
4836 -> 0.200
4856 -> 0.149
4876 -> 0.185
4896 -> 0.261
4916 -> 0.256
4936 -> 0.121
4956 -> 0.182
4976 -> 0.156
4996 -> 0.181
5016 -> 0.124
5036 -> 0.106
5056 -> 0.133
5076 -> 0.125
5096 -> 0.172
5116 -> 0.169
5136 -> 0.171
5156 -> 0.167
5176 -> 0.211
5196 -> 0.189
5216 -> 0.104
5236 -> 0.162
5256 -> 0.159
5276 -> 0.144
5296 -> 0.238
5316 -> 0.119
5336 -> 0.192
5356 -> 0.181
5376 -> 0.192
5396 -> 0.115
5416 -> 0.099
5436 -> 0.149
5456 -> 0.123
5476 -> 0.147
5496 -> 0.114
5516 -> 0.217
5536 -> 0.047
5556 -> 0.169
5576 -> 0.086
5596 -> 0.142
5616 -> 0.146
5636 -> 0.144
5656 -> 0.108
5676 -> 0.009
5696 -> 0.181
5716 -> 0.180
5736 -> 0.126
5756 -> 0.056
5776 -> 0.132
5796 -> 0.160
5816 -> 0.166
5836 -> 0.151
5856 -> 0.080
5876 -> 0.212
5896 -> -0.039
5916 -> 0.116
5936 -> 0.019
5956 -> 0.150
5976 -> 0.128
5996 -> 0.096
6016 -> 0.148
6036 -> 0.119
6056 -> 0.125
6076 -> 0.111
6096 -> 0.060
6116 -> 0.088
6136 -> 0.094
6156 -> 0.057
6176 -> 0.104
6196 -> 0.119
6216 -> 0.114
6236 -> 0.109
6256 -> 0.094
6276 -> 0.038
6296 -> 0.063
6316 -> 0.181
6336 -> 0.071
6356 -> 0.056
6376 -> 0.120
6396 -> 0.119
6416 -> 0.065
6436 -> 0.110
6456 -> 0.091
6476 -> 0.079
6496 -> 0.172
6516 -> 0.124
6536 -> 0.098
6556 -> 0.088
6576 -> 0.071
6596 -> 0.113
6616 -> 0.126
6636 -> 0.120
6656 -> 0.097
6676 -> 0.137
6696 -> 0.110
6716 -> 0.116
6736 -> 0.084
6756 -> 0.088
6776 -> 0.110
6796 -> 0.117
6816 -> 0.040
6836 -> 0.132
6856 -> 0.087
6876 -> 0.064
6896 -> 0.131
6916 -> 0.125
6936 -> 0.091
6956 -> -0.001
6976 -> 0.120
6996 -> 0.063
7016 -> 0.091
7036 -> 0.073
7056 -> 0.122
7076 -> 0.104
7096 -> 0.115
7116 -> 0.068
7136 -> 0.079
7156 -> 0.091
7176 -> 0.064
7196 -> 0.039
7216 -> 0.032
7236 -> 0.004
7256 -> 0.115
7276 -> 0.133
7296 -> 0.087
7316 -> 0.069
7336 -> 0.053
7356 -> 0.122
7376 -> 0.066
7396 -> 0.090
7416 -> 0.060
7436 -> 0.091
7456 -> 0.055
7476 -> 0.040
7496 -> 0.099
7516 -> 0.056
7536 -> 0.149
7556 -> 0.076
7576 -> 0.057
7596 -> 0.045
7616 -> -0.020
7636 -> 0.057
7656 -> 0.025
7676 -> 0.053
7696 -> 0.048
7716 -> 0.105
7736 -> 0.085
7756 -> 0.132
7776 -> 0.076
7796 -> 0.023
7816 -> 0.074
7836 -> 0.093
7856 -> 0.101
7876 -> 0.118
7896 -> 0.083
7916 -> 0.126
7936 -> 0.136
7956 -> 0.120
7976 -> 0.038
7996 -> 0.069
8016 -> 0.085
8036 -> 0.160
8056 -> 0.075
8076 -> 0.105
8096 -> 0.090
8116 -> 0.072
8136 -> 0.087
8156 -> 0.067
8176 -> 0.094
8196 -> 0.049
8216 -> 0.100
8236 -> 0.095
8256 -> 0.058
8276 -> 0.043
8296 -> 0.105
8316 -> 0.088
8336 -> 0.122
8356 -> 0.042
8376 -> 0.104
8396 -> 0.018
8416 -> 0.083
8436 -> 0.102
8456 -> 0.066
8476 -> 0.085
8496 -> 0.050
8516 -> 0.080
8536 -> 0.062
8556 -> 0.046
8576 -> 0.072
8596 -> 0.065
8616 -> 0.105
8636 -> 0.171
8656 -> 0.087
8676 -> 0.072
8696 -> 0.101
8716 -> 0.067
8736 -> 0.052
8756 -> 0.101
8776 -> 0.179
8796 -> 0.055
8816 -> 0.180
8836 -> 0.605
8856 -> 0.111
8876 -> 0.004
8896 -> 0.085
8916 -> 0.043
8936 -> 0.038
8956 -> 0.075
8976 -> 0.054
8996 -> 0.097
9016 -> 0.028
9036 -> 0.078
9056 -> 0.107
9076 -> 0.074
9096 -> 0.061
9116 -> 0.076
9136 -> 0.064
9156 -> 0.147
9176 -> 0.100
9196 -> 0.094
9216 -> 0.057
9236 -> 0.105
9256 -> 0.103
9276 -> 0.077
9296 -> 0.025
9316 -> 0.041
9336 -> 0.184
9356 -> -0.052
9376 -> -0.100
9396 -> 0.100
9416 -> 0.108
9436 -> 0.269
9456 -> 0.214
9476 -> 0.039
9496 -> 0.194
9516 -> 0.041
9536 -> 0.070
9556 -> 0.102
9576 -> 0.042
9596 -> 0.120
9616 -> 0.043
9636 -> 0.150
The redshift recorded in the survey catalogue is 1.37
